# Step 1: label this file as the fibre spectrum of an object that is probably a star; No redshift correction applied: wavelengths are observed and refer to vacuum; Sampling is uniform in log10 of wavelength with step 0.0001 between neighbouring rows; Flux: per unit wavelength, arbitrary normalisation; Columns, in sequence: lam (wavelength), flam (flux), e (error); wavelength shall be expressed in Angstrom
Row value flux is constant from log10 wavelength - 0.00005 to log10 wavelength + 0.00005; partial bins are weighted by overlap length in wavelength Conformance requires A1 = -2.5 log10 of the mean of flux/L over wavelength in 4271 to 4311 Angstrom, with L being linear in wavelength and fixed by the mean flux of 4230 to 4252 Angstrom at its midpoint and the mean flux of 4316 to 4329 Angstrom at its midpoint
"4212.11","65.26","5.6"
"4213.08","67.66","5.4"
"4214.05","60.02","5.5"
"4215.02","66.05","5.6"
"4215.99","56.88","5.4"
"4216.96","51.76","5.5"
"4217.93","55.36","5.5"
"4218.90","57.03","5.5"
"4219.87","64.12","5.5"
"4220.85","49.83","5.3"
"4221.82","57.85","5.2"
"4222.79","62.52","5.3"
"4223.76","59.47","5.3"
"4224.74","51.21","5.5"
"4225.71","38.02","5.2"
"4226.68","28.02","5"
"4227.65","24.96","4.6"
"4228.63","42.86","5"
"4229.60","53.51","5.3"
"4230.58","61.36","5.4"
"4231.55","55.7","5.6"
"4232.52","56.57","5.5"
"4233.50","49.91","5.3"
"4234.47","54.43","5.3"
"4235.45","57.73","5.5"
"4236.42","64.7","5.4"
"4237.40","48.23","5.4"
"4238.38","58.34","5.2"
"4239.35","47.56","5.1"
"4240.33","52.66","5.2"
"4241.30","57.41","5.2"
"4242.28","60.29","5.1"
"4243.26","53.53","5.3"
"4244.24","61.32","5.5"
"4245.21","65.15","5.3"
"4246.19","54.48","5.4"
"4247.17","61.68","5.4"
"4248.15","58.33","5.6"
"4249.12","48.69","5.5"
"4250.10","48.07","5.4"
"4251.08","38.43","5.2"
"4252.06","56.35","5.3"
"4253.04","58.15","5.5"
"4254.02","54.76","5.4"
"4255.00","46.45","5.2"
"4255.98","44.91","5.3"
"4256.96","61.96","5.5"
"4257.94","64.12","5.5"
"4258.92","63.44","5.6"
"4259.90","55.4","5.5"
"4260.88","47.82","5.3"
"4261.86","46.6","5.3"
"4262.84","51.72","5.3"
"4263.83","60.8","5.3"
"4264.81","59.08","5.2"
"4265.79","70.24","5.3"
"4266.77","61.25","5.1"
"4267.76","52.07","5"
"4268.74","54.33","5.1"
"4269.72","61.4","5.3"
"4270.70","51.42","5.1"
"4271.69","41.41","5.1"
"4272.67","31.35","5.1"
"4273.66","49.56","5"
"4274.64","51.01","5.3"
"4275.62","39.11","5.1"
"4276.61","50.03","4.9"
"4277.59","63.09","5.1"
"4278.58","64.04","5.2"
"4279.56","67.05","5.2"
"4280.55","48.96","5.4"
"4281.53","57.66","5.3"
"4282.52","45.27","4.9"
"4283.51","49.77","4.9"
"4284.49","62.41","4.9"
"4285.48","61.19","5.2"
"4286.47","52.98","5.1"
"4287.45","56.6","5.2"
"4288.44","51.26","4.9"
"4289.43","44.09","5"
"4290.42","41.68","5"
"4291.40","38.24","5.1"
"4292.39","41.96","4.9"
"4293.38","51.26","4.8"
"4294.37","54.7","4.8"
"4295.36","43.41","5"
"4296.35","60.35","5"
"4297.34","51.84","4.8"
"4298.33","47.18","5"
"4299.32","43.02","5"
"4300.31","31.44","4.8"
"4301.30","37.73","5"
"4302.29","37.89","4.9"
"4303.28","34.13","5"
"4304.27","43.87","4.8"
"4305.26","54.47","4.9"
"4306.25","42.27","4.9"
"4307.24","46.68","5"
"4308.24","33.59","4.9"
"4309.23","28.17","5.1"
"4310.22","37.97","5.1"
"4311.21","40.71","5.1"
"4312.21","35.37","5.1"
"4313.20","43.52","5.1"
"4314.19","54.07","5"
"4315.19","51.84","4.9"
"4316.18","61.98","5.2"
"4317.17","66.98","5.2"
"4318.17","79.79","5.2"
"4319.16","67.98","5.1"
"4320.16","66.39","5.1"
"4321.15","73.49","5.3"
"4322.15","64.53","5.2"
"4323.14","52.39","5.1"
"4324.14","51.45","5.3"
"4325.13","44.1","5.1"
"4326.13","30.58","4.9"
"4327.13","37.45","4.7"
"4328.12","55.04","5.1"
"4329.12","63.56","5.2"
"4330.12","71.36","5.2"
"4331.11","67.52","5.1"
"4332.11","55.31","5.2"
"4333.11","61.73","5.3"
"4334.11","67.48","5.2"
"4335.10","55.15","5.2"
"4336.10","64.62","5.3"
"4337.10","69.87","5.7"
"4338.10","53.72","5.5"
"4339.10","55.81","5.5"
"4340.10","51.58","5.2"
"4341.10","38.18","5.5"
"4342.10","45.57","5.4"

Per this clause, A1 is 0.202 mag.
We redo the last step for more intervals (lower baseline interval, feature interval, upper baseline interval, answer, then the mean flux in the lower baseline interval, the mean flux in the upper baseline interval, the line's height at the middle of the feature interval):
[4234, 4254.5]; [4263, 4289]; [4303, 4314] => -0.13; 55.2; 40.6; 48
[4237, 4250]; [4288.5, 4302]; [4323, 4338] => 0.24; 55.8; 56.5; 56.2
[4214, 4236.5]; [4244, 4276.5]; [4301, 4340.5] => -0.01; 53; 52.9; 53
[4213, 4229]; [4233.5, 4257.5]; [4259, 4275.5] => -0.04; 52.2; 52.8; 52.5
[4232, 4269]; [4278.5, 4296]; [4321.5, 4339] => 0.09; 55.5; 56.9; 56.1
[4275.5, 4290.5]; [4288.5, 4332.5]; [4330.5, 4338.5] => 0.18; 54.1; 62.2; 58.4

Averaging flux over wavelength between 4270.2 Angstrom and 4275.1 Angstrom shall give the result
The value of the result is 44.9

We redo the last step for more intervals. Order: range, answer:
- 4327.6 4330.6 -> 63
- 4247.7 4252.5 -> 49.9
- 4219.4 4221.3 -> 56.8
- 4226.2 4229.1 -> 31.9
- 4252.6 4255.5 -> 53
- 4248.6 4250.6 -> 48.7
